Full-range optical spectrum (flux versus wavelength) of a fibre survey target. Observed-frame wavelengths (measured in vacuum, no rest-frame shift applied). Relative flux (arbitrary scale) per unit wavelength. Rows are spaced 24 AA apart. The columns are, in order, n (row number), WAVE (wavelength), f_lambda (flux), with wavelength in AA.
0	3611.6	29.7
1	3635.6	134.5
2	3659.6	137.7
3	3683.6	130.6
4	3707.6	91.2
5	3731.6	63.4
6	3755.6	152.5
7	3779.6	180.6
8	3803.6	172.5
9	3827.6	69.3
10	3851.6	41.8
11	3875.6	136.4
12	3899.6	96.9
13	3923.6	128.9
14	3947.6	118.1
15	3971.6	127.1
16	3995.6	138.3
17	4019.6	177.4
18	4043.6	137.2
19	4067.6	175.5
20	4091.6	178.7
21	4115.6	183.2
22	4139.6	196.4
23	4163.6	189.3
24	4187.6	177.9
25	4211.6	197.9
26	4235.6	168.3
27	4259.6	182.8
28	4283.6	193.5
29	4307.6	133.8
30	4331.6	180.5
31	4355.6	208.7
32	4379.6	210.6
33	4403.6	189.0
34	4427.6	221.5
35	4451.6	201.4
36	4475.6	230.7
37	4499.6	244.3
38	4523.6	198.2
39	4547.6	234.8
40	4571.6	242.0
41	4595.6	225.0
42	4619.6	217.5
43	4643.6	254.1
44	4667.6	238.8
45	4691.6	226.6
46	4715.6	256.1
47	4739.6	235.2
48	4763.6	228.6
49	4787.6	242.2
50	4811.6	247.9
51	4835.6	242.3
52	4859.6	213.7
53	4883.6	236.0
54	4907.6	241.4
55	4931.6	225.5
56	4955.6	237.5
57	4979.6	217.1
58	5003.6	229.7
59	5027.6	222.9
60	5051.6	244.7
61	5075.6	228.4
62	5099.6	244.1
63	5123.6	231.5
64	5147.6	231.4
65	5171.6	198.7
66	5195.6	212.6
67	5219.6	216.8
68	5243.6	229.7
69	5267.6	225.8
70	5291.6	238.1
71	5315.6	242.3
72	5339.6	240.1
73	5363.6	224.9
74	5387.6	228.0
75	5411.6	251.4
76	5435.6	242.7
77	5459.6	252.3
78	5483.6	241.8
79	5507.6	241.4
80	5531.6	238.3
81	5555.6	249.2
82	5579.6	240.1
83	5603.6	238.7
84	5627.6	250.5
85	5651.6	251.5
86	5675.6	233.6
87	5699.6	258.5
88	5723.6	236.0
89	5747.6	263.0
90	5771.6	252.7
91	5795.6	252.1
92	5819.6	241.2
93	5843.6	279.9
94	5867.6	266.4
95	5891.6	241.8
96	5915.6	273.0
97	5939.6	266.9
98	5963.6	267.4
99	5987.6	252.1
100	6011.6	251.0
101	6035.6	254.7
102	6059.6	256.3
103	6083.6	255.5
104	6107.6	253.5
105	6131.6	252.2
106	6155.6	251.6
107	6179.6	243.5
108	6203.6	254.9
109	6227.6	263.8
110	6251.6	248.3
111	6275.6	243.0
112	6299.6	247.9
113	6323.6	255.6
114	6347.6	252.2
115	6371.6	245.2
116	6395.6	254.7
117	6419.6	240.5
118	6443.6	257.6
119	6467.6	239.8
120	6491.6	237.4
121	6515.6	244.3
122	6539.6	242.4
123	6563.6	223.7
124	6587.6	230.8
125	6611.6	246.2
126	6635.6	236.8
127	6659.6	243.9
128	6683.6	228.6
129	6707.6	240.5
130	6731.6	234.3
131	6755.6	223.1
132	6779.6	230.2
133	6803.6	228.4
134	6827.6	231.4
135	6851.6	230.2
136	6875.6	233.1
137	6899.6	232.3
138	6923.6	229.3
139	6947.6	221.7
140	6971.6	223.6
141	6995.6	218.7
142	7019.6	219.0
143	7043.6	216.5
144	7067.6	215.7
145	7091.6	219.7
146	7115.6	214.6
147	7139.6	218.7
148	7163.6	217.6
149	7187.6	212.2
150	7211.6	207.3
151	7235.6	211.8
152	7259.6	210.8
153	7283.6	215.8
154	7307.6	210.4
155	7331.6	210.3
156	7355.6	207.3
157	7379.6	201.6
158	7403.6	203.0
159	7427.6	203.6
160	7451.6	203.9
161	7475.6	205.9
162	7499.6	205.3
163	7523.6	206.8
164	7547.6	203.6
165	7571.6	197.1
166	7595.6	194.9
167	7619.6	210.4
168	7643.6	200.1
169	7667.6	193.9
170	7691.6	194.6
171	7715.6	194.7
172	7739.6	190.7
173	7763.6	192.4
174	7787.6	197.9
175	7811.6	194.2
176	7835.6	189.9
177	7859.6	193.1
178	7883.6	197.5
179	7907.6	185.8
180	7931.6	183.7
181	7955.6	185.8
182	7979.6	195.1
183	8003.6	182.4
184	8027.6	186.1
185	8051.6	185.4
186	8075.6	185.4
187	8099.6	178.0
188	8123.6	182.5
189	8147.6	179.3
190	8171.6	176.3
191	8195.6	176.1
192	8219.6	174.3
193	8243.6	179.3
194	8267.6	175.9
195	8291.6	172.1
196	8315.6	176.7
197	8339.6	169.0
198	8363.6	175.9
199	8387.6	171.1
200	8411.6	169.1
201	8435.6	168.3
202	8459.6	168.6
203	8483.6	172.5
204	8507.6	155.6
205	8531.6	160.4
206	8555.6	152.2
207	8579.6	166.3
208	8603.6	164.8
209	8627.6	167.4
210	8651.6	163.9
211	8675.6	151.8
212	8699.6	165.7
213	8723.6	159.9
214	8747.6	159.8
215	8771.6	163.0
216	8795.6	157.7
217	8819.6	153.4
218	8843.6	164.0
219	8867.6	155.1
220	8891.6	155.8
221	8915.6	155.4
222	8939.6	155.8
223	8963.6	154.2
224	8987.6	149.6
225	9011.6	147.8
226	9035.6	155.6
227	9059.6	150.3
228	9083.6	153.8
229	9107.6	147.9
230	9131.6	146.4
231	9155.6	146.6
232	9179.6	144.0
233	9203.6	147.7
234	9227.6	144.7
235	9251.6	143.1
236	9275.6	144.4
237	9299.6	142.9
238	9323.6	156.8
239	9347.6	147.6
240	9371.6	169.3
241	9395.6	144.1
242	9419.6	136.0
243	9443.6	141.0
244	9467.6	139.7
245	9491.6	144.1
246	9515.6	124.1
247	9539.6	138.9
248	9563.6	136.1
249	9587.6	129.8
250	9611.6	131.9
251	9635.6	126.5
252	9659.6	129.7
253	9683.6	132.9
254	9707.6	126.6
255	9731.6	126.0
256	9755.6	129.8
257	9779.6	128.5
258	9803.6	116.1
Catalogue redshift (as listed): 0.00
